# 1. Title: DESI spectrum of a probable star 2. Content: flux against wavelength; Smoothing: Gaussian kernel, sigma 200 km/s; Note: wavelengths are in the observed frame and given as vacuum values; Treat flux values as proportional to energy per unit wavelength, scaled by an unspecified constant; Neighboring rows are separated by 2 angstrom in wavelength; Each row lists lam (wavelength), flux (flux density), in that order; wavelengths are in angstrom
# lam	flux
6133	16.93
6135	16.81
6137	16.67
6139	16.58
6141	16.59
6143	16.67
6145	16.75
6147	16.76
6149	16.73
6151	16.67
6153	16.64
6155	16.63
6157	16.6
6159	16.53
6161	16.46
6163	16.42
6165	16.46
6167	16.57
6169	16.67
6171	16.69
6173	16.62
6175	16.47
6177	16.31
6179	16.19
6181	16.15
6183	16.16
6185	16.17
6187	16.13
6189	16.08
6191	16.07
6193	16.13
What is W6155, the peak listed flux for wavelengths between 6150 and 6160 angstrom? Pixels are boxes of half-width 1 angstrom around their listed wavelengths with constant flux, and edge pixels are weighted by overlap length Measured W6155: 16.67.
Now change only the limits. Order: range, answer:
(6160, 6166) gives 16.46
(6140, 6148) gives 16.76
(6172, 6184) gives 16.62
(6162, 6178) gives 16.69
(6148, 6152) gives 16.73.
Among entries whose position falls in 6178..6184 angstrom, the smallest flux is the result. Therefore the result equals 16.15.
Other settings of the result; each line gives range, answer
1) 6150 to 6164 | 16.42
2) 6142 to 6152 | 16.67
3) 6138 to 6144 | 16.58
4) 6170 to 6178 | 16.31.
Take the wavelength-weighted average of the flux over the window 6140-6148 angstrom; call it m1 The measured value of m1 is 16.7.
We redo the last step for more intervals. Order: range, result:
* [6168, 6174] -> 16.7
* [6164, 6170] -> 16.6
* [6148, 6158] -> 16.7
